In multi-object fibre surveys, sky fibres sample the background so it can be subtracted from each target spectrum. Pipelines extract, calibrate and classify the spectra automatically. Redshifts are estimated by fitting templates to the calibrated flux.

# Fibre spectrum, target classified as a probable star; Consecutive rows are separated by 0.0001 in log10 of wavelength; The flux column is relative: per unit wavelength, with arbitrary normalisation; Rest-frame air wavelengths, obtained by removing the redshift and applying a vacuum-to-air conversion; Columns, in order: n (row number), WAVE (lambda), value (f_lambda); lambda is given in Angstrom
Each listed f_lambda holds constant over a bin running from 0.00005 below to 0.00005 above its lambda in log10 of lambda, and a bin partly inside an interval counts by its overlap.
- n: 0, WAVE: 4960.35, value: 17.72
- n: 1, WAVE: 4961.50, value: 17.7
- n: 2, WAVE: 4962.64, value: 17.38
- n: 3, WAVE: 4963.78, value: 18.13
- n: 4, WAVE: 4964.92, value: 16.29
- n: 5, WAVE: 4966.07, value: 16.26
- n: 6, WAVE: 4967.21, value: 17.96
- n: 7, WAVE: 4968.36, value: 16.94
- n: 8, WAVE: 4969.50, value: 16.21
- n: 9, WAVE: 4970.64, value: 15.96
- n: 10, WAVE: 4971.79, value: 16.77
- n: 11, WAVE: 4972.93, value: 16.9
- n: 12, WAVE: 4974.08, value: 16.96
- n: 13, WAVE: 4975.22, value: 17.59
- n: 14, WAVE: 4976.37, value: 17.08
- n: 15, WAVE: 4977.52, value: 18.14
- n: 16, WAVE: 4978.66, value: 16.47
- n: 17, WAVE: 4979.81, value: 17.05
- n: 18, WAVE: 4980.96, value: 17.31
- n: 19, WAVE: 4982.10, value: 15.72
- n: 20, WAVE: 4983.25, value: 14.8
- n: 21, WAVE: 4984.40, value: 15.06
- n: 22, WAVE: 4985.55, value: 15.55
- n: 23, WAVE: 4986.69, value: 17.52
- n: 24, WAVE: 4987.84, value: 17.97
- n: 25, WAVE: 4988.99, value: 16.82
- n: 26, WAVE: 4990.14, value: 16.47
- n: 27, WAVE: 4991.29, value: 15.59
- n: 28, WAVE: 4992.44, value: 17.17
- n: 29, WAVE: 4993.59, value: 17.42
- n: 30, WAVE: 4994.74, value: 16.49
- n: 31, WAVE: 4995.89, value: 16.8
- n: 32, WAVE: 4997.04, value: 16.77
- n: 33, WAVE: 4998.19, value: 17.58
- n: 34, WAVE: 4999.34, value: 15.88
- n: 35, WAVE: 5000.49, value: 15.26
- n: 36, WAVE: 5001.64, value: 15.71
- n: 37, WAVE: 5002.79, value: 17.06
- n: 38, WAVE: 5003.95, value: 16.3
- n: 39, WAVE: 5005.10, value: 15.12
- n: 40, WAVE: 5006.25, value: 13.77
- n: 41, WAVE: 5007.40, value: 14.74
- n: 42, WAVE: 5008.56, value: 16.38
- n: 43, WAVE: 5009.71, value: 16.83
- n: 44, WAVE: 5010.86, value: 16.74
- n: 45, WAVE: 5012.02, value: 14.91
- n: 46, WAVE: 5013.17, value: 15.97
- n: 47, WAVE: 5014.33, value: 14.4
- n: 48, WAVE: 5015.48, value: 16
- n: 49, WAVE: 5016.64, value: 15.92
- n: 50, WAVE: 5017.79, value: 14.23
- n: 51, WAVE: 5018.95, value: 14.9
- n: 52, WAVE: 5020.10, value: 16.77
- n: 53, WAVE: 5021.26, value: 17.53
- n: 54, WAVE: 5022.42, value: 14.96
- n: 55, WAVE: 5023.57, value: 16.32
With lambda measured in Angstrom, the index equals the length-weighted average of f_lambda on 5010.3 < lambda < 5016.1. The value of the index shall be 15.6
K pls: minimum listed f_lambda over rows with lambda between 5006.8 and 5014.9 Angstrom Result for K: 14.4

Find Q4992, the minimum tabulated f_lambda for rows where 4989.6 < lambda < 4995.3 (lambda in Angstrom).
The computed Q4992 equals 15.59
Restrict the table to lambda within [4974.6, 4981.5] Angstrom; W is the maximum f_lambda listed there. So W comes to 18.14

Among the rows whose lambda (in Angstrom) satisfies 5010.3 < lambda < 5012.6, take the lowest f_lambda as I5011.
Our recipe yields 14.91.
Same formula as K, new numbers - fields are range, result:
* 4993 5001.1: 15.26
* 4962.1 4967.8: 16.26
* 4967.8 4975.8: 15.96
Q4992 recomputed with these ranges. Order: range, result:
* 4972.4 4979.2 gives 16.47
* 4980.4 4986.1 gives 14.8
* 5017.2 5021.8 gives 14.23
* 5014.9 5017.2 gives 15.92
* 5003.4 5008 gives 13.77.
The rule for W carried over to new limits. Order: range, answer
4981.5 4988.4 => 17.97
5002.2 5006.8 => 17.06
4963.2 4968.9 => 18.13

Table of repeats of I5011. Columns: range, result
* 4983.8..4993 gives 15.06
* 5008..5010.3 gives 16.38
